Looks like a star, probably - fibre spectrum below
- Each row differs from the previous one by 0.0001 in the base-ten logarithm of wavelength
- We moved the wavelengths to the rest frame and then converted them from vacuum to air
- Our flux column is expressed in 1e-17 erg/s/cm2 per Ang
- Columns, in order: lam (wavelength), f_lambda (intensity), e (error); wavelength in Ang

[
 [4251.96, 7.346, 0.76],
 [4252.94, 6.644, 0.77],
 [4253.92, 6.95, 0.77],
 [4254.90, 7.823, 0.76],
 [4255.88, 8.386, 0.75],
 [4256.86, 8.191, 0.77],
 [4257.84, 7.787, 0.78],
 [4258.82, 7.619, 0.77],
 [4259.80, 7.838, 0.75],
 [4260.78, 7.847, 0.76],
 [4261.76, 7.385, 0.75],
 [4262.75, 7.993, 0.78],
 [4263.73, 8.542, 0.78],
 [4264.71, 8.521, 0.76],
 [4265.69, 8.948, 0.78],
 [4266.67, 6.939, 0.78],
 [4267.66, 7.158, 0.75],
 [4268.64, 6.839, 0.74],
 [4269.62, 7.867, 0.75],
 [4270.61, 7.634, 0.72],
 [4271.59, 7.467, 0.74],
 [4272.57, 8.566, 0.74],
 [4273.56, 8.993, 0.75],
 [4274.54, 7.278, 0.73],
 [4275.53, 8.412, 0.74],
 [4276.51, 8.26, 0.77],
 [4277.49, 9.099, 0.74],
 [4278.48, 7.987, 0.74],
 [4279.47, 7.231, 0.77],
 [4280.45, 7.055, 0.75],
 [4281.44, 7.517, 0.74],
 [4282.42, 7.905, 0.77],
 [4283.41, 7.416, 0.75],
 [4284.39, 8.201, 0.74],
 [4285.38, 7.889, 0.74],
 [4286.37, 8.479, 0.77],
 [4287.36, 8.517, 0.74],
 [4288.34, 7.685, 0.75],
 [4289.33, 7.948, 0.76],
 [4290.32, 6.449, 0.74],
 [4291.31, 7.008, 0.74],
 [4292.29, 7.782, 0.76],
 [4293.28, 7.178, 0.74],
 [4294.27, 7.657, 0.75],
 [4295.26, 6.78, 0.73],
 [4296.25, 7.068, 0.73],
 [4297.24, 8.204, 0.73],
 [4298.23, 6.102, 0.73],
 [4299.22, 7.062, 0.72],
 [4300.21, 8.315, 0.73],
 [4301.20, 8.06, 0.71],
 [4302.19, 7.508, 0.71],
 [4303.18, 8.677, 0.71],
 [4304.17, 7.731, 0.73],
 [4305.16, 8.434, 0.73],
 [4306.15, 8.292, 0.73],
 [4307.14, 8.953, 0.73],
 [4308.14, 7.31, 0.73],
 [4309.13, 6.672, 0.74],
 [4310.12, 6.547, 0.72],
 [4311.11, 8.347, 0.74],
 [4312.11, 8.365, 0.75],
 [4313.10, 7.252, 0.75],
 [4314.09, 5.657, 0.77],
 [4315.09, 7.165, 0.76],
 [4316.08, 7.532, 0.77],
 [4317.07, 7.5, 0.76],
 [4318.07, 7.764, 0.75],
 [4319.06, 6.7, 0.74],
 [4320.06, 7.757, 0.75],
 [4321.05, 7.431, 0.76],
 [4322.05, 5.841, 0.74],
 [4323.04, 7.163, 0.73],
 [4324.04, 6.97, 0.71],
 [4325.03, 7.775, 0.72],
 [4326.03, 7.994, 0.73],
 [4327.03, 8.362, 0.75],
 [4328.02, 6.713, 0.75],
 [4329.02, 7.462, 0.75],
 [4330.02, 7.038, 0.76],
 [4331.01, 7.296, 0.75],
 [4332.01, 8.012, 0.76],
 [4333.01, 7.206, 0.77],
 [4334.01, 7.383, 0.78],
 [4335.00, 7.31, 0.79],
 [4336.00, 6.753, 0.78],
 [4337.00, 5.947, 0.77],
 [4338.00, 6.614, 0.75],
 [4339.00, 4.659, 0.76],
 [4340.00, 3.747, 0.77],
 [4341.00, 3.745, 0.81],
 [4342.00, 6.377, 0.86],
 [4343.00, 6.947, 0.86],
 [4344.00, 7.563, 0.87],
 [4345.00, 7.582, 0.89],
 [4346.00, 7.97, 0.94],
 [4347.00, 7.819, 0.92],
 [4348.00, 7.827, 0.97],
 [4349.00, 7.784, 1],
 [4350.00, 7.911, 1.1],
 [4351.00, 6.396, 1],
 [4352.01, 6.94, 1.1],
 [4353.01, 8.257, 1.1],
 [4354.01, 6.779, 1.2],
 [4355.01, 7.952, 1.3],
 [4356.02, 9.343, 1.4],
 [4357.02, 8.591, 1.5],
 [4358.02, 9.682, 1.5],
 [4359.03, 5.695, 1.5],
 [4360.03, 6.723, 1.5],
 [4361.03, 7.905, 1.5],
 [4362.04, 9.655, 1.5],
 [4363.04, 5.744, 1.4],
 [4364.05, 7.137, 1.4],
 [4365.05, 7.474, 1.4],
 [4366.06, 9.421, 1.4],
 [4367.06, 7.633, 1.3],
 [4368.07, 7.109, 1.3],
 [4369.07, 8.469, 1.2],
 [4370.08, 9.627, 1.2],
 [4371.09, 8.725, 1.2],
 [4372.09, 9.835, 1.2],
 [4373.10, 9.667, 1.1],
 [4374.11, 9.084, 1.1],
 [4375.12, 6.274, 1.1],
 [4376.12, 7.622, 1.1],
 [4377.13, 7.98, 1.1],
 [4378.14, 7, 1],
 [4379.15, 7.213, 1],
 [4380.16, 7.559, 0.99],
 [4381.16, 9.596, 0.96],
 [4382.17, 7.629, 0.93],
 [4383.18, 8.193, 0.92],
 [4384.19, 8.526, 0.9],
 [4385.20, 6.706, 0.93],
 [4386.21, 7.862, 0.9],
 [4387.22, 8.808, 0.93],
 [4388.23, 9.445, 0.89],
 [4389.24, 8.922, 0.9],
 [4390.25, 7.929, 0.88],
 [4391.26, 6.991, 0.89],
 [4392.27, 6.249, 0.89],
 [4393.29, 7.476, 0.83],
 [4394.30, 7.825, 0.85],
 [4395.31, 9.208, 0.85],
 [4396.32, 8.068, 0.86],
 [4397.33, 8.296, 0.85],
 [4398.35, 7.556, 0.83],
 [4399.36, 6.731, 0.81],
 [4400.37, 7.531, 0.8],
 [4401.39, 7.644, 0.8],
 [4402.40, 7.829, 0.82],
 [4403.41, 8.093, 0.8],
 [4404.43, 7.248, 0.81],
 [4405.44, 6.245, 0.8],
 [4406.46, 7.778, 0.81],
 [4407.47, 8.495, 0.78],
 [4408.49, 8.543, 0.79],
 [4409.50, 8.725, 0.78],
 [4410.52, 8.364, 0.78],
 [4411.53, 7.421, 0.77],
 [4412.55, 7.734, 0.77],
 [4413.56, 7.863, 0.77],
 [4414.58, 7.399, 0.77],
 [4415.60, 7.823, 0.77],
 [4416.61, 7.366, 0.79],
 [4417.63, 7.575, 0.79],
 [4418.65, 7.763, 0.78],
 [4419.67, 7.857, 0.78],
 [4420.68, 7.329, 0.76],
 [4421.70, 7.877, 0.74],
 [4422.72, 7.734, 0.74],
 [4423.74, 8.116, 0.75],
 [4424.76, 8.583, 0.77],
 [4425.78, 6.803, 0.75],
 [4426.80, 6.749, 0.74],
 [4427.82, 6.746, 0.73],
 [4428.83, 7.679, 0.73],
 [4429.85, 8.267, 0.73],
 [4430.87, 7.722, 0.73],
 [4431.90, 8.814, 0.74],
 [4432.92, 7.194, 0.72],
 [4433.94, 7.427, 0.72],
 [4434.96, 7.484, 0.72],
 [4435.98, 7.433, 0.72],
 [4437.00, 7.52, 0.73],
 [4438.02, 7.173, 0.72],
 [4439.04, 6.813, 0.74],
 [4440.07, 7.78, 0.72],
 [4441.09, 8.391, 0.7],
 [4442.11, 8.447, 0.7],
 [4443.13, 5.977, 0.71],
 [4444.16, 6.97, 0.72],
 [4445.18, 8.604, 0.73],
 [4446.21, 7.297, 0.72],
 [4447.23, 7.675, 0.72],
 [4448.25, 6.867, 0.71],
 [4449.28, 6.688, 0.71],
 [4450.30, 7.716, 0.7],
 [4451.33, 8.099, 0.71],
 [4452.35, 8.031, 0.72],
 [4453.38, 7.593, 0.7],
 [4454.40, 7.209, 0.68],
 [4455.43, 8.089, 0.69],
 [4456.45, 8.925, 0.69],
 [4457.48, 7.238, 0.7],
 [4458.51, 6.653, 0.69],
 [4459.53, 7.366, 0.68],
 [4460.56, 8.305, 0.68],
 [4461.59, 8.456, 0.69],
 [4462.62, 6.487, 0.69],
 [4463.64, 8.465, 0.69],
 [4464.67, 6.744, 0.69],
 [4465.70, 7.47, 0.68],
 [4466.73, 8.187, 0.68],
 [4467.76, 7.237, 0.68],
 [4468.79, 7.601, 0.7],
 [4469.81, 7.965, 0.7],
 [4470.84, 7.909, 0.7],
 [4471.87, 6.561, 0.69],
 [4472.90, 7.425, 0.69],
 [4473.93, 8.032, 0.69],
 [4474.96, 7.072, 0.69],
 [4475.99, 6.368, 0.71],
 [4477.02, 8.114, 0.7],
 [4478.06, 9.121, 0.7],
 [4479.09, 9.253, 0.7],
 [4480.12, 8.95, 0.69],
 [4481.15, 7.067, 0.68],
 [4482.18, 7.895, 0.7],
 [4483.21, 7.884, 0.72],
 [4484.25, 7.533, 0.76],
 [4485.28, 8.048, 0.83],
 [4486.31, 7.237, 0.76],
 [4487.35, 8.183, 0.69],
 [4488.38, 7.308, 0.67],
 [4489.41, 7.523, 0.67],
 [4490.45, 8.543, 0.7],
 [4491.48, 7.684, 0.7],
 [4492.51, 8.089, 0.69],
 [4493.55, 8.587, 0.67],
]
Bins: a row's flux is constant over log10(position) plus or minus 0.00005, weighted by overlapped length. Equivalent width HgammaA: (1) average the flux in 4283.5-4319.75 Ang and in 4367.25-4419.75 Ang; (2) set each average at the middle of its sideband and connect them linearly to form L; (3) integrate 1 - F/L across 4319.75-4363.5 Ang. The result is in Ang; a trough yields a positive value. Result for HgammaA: 3.07 Ang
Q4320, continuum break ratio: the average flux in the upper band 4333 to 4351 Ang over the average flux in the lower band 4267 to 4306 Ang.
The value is 0.9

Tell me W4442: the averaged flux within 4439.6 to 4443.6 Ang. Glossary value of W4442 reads 7.68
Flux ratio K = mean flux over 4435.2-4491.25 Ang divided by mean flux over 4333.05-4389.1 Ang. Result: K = 1.01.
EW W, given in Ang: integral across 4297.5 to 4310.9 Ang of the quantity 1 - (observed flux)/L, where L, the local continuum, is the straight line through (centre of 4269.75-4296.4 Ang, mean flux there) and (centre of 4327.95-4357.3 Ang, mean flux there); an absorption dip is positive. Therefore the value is -0.3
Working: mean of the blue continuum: 7.77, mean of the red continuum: 7.06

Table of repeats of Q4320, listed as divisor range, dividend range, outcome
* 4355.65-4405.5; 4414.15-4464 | 0.95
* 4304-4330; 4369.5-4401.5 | 1.08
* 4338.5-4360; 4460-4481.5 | 1.09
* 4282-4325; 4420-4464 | 1.01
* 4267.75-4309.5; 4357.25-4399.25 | 1.03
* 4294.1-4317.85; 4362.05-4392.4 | 1.07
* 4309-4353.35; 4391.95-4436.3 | 1.09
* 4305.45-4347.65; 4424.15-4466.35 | 1.07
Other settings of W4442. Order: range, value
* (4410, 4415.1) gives 7.75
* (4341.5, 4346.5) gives 7.29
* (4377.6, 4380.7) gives 7.31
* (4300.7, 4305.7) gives 8.09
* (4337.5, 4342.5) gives 5.02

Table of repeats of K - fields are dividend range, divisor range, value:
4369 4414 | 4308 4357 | 1.12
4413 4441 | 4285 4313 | 0.99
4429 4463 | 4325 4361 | 1.06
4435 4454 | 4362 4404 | 0.94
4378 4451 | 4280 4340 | 1.05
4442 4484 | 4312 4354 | 1.09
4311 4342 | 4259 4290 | 0.88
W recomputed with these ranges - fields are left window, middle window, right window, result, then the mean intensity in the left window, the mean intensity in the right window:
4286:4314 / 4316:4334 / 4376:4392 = 0.9 Ang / 7.63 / 7.98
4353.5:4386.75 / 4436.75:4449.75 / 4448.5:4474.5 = 0.5 Ang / 8.01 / 7.61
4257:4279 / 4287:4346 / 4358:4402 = 5.4 Ang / 7.95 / 7.94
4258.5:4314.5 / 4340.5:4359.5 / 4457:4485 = 0.7 Ang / 7.73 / 7.68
